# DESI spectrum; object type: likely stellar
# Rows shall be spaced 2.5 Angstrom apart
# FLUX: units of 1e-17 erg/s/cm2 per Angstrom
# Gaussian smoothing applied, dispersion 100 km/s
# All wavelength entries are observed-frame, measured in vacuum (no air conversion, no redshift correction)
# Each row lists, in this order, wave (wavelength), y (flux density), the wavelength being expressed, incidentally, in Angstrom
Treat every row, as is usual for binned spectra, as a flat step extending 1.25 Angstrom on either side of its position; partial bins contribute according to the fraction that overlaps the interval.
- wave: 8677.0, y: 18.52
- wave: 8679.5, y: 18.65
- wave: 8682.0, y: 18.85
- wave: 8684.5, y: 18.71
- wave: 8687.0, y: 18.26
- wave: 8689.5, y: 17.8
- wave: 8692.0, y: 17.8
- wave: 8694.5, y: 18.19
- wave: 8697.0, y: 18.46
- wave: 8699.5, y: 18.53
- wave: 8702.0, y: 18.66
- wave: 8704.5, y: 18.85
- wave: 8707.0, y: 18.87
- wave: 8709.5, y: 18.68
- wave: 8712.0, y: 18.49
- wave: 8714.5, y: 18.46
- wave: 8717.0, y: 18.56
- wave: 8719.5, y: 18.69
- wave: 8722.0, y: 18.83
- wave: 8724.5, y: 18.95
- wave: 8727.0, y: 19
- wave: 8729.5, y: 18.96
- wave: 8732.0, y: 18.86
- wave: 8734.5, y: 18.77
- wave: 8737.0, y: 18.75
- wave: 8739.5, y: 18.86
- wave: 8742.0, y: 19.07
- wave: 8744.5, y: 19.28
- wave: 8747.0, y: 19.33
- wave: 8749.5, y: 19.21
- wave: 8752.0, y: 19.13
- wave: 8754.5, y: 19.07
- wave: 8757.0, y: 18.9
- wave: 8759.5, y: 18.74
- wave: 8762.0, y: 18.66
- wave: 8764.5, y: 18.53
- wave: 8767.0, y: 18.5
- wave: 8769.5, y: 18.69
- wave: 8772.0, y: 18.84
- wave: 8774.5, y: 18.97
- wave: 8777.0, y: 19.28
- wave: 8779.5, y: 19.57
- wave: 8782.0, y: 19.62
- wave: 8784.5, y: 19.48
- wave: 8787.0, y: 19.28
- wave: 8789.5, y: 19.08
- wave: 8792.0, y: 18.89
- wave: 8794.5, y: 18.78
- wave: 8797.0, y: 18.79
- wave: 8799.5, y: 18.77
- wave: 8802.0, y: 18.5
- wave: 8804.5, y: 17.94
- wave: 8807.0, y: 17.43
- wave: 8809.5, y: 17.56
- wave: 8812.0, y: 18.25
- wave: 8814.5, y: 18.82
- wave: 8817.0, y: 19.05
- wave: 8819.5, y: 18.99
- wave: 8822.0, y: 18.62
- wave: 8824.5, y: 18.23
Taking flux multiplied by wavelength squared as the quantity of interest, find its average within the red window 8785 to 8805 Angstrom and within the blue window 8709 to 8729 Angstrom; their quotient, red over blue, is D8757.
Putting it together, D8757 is 1.02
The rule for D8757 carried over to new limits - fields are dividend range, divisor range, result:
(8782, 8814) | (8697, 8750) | 1.01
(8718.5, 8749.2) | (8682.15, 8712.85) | 1.04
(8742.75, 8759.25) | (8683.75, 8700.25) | 1.06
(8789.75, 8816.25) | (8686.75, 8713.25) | 1.02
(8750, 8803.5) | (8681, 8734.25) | 1.04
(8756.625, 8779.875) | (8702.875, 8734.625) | 1.02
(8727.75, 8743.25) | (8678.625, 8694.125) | 1.04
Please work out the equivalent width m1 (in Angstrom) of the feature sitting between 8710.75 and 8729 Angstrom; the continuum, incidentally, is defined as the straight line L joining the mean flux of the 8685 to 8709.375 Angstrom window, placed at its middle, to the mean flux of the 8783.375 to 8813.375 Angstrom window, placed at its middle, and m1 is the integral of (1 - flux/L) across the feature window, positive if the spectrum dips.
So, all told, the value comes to -0.3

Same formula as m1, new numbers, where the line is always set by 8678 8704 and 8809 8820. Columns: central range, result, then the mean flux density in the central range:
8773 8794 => -0.82 Angstrom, 19.2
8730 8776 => -1.03 Angstrom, 18.9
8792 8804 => -0.09 Angstrom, 18.7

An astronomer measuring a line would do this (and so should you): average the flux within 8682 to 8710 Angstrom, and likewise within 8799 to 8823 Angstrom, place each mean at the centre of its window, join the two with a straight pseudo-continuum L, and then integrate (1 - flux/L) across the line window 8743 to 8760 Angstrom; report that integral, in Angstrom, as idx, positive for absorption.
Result -0.64 Angstrom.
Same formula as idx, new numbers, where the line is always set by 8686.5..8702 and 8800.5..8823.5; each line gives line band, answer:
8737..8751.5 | -0.7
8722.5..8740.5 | -0.6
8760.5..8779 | -0.5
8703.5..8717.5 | -0.3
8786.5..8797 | -0.4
